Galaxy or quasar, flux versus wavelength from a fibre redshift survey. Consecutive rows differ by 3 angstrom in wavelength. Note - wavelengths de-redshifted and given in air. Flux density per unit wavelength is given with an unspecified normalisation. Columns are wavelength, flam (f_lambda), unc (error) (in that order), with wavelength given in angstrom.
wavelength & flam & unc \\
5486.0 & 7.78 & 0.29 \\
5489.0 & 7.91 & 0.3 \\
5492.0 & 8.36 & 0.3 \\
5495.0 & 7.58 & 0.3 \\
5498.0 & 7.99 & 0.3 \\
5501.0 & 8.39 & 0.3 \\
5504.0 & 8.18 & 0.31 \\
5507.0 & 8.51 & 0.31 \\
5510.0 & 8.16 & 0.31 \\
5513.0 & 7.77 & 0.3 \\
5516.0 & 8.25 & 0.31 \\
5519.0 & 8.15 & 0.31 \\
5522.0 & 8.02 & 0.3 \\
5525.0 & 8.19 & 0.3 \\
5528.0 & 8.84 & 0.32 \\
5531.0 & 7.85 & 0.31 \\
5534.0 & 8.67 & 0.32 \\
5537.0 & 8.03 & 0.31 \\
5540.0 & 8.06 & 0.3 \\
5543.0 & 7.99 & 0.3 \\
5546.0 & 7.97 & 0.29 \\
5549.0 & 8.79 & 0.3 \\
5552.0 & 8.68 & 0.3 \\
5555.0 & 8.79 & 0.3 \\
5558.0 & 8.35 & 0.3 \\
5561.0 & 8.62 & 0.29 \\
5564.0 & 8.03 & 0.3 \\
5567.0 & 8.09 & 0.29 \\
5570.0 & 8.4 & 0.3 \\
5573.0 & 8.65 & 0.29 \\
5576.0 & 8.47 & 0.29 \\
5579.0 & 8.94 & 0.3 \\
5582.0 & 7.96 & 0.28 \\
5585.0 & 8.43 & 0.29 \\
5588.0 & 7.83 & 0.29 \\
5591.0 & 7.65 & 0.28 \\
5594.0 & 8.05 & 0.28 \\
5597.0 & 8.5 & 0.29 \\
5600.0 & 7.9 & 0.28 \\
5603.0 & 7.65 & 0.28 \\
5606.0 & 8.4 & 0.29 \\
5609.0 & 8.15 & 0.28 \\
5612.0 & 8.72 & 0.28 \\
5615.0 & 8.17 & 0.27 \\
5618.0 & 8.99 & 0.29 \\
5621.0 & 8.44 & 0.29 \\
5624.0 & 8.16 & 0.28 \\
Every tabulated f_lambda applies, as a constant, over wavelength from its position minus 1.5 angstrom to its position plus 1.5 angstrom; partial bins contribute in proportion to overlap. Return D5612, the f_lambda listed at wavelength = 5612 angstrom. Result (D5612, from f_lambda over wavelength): 8.72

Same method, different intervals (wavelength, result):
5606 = 8.4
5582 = 7.96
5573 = 8.65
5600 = 7.9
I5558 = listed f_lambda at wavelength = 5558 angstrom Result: 8.35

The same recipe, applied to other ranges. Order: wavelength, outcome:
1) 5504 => 8.18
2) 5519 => 8.15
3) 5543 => 7.99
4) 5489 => 7.91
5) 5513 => 7.77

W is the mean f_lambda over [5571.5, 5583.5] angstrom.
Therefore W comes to 8.51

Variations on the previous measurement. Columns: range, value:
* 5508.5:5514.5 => 7.96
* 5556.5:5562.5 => 8.48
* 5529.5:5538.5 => 8.18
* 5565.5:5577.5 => 8.4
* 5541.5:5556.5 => 8.44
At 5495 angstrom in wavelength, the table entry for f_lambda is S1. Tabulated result 7.58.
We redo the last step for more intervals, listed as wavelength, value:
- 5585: 8.43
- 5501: 8.39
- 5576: 8.47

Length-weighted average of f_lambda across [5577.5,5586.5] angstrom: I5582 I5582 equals 8.44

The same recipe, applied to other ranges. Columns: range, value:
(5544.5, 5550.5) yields 8.38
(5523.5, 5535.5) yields 8.39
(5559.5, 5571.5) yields 8.29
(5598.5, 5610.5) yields 8.03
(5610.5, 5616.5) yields 8.45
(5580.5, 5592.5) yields 7.97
